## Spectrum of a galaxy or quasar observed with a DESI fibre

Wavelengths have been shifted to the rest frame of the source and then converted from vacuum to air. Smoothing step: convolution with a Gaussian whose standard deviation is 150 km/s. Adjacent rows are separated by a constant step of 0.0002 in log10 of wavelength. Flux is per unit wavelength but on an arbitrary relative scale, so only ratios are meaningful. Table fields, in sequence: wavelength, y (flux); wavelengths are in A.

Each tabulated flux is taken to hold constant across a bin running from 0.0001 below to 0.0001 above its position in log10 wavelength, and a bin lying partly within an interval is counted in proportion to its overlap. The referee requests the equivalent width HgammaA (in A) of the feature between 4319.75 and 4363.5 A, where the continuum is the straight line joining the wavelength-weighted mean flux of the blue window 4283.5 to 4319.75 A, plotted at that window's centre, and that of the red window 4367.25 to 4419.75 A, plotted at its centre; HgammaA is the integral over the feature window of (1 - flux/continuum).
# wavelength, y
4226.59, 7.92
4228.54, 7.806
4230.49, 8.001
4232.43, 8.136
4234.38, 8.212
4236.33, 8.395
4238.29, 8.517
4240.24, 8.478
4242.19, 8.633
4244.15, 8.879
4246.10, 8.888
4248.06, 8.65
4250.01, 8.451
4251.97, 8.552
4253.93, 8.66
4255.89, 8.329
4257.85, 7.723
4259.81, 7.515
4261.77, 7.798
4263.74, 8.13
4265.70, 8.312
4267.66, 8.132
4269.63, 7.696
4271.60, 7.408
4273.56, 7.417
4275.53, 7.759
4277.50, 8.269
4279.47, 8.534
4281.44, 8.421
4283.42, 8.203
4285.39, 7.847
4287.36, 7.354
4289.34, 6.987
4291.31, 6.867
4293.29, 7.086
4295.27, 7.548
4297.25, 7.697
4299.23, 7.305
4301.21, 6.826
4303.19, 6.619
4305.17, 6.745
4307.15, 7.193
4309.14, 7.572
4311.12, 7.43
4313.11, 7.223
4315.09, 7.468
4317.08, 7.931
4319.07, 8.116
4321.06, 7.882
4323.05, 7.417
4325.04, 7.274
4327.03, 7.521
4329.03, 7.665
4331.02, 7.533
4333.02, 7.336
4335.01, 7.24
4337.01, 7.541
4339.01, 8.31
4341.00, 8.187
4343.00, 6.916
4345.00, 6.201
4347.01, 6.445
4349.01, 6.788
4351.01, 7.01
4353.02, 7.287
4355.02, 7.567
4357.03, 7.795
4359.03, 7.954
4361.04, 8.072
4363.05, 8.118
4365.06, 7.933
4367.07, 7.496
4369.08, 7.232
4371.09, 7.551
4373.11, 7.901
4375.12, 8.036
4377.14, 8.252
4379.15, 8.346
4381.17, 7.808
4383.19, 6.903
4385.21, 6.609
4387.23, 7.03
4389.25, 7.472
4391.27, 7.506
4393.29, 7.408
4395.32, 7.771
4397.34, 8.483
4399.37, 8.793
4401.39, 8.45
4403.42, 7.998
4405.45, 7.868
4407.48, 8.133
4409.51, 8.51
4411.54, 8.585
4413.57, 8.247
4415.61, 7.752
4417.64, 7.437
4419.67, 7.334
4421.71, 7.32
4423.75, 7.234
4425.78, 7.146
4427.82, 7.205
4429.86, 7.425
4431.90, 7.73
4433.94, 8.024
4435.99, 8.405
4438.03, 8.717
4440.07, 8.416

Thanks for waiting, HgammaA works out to 0.6 A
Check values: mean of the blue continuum 7.34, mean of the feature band 7.45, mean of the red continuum 7.83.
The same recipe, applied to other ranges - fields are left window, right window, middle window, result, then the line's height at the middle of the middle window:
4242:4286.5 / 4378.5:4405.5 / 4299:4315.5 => 1.83 A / 8.02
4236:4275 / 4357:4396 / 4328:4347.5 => 1.18 A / 7.84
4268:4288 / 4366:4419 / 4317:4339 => 0.75 A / 7.87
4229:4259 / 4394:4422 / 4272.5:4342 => 6.11 A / 8.28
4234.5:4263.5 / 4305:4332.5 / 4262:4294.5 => 0.99 A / 8.02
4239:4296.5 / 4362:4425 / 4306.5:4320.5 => 0.62 A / 7.93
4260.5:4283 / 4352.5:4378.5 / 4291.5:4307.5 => 1.66 A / 7.93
